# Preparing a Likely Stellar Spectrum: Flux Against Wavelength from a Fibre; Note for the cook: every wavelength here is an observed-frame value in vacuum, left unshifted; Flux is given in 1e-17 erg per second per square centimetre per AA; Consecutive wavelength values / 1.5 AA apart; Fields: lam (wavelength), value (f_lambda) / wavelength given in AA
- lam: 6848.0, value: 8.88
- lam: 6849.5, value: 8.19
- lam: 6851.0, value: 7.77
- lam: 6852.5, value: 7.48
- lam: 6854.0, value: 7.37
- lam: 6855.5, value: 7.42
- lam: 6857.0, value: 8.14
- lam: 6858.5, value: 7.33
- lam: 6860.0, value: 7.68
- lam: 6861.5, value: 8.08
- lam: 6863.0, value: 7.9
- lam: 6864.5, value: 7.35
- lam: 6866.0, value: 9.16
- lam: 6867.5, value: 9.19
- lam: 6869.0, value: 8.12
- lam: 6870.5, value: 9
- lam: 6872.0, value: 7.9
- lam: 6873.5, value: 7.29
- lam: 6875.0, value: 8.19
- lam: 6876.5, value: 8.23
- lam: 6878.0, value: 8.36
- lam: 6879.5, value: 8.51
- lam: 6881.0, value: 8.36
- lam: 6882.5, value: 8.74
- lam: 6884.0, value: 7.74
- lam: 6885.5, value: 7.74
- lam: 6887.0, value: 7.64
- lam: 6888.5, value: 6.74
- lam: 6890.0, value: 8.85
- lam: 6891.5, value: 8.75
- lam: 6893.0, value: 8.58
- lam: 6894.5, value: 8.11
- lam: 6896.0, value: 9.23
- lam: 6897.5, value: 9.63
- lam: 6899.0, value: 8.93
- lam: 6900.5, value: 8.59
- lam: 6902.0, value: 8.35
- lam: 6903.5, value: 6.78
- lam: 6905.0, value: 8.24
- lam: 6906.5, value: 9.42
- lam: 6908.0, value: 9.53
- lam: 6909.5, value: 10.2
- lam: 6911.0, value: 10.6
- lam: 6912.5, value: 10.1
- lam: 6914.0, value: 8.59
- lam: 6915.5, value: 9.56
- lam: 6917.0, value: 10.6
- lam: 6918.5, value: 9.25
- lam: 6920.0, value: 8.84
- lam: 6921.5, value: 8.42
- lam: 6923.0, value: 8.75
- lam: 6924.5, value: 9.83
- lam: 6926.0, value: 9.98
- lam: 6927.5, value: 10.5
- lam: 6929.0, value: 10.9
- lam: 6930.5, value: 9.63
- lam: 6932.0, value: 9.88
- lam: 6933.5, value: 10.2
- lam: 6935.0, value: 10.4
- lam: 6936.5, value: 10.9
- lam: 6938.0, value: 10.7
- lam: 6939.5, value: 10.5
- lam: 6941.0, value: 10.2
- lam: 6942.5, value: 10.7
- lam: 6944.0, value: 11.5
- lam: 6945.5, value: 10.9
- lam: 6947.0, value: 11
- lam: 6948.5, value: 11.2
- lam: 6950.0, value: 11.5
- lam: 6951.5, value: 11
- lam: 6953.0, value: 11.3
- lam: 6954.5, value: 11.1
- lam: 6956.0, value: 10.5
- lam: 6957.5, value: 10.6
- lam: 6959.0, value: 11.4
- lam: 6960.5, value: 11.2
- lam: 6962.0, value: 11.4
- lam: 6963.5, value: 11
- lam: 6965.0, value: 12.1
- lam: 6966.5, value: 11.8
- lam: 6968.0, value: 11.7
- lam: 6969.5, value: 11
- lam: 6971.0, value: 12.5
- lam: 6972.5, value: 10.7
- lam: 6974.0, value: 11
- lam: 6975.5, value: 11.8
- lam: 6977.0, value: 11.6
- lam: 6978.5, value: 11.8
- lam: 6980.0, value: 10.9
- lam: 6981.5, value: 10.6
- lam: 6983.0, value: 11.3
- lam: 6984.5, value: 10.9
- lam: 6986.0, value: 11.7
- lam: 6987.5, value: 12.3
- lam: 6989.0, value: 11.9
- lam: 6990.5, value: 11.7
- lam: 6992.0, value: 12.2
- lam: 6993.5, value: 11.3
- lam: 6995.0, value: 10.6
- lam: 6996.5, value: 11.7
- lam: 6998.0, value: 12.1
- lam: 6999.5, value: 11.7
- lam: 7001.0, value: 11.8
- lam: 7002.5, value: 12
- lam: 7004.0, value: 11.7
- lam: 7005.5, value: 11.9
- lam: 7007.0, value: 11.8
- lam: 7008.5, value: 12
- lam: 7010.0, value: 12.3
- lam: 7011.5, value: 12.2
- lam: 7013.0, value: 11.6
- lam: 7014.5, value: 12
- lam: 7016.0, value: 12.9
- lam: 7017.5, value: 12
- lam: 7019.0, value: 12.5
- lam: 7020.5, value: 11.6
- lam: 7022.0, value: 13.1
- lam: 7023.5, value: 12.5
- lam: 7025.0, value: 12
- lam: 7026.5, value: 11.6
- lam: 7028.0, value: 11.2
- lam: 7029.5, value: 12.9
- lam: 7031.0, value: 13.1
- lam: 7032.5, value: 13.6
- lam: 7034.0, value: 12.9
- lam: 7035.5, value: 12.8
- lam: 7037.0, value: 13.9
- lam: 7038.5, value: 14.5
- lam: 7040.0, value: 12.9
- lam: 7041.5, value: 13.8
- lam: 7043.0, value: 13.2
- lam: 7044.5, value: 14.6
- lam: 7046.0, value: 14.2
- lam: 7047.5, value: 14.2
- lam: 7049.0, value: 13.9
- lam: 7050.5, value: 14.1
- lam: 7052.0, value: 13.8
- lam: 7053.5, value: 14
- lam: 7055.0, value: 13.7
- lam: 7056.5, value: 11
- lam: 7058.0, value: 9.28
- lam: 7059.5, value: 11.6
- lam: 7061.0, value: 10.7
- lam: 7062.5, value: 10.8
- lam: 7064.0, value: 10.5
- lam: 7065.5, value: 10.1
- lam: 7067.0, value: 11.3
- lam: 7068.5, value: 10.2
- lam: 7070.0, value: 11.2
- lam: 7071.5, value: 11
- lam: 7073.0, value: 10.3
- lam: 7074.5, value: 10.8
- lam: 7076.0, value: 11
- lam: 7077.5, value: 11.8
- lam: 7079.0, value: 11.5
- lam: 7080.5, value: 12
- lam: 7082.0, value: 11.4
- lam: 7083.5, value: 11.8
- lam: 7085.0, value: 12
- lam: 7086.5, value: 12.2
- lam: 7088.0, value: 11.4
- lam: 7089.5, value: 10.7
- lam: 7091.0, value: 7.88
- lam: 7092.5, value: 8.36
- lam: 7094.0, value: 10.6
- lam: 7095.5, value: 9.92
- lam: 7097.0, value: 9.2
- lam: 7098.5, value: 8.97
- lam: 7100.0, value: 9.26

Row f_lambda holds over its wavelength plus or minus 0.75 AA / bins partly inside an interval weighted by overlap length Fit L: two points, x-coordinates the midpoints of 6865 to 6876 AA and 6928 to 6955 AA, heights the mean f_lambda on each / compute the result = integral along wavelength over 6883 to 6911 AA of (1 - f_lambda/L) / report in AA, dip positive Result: 2.1 AA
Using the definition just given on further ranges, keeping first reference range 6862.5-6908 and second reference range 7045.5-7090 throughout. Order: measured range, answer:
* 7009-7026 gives -2.2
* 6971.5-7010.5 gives -4.8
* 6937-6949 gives -1.8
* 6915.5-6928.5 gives -0.8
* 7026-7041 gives -2.5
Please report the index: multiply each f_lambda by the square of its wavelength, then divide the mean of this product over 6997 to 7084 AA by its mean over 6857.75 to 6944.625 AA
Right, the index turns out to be 1.41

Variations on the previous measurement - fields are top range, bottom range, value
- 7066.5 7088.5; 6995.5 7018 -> 0.97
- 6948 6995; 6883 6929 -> 1.29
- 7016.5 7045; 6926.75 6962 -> 1.22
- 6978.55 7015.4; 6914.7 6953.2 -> 1.16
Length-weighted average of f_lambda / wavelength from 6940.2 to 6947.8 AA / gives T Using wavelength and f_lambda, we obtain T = 10.9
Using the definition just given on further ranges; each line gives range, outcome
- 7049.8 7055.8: 13.9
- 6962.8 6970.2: 11.5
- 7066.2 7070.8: 10.9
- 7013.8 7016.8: 12.5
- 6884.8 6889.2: 7.38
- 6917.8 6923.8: 8.82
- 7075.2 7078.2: 11.4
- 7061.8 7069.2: 10.6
